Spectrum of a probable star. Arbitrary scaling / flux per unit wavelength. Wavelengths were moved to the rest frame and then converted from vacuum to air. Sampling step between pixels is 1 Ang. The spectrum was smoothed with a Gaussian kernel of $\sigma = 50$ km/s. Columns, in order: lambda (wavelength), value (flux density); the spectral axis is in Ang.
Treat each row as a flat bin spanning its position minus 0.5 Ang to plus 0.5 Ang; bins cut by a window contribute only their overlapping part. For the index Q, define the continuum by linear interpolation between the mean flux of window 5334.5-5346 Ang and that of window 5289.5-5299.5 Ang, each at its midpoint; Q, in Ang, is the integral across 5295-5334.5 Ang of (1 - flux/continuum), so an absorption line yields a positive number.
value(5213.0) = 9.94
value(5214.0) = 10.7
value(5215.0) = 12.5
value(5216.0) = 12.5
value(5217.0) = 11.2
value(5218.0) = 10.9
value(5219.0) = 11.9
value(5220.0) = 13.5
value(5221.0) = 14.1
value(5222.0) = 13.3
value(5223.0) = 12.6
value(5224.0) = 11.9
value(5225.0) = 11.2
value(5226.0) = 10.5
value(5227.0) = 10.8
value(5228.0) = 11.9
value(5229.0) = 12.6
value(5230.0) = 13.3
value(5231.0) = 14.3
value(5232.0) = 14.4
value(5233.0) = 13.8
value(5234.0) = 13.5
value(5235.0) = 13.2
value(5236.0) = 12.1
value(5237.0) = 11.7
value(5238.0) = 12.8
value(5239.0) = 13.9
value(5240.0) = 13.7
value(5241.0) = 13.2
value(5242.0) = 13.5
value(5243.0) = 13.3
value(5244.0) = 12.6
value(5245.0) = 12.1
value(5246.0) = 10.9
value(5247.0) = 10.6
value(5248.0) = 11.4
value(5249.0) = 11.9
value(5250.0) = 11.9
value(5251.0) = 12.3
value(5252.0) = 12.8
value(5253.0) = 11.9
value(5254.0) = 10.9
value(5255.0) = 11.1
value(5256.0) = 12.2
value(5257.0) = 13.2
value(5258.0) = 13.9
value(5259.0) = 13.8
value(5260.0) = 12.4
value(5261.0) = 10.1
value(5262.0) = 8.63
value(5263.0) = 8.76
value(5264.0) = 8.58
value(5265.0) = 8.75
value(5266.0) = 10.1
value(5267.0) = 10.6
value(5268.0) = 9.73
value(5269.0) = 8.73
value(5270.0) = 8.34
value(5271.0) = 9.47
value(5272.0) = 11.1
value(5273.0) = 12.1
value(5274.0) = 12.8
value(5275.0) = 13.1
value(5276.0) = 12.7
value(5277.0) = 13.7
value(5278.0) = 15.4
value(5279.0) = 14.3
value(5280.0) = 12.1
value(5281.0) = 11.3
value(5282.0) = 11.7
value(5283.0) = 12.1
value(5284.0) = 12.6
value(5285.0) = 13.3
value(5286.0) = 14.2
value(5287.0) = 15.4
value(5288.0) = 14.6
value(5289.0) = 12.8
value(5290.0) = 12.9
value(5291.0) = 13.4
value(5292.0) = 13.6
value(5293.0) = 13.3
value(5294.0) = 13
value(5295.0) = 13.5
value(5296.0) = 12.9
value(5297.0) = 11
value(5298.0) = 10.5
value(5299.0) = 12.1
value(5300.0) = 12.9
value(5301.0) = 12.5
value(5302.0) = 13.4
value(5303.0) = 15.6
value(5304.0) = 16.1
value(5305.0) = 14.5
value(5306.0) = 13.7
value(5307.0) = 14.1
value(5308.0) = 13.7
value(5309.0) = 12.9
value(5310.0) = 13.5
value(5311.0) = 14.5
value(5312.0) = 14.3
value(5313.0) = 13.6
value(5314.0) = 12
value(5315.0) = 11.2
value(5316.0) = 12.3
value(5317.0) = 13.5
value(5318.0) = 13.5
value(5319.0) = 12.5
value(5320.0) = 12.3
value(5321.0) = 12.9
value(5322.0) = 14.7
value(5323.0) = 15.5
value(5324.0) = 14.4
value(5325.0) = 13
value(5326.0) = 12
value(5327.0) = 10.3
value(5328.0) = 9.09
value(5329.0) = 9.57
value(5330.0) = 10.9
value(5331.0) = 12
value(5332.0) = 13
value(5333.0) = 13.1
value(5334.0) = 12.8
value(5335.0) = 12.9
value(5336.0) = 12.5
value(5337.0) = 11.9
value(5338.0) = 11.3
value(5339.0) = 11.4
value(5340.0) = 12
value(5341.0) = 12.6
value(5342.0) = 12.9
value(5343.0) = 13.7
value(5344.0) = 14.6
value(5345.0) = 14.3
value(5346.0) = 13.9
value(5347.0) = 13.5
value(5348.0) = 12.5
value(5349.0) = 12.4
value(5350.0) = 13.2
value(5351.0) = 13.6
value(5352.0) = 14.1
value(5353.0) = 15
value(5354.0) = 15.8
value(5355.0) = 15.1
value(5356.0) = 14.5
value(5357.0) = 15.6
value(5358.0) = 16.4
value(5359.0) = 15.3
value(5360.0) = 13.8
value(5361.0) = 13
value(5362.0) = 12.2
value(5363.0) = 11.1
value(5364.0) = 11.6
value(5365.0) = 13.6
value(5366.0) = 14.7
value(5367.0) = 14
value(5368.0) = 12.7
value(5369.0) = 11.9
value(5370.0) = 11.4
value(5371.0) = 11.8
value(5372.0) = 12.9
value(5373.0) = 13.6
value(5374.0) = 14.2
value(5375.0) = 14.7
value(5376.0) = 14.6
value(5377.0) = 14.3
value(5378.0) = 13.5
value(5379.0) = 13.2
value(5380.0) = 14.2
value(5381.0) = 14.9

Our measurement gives -0.6 Ang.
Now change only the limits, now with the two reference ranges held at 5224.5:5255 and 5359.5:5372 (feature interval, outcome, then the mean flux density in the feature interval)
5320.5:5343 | 0.45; 12.3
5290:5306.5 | -0.94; 13.2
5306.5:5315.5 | -0.54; 13.3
